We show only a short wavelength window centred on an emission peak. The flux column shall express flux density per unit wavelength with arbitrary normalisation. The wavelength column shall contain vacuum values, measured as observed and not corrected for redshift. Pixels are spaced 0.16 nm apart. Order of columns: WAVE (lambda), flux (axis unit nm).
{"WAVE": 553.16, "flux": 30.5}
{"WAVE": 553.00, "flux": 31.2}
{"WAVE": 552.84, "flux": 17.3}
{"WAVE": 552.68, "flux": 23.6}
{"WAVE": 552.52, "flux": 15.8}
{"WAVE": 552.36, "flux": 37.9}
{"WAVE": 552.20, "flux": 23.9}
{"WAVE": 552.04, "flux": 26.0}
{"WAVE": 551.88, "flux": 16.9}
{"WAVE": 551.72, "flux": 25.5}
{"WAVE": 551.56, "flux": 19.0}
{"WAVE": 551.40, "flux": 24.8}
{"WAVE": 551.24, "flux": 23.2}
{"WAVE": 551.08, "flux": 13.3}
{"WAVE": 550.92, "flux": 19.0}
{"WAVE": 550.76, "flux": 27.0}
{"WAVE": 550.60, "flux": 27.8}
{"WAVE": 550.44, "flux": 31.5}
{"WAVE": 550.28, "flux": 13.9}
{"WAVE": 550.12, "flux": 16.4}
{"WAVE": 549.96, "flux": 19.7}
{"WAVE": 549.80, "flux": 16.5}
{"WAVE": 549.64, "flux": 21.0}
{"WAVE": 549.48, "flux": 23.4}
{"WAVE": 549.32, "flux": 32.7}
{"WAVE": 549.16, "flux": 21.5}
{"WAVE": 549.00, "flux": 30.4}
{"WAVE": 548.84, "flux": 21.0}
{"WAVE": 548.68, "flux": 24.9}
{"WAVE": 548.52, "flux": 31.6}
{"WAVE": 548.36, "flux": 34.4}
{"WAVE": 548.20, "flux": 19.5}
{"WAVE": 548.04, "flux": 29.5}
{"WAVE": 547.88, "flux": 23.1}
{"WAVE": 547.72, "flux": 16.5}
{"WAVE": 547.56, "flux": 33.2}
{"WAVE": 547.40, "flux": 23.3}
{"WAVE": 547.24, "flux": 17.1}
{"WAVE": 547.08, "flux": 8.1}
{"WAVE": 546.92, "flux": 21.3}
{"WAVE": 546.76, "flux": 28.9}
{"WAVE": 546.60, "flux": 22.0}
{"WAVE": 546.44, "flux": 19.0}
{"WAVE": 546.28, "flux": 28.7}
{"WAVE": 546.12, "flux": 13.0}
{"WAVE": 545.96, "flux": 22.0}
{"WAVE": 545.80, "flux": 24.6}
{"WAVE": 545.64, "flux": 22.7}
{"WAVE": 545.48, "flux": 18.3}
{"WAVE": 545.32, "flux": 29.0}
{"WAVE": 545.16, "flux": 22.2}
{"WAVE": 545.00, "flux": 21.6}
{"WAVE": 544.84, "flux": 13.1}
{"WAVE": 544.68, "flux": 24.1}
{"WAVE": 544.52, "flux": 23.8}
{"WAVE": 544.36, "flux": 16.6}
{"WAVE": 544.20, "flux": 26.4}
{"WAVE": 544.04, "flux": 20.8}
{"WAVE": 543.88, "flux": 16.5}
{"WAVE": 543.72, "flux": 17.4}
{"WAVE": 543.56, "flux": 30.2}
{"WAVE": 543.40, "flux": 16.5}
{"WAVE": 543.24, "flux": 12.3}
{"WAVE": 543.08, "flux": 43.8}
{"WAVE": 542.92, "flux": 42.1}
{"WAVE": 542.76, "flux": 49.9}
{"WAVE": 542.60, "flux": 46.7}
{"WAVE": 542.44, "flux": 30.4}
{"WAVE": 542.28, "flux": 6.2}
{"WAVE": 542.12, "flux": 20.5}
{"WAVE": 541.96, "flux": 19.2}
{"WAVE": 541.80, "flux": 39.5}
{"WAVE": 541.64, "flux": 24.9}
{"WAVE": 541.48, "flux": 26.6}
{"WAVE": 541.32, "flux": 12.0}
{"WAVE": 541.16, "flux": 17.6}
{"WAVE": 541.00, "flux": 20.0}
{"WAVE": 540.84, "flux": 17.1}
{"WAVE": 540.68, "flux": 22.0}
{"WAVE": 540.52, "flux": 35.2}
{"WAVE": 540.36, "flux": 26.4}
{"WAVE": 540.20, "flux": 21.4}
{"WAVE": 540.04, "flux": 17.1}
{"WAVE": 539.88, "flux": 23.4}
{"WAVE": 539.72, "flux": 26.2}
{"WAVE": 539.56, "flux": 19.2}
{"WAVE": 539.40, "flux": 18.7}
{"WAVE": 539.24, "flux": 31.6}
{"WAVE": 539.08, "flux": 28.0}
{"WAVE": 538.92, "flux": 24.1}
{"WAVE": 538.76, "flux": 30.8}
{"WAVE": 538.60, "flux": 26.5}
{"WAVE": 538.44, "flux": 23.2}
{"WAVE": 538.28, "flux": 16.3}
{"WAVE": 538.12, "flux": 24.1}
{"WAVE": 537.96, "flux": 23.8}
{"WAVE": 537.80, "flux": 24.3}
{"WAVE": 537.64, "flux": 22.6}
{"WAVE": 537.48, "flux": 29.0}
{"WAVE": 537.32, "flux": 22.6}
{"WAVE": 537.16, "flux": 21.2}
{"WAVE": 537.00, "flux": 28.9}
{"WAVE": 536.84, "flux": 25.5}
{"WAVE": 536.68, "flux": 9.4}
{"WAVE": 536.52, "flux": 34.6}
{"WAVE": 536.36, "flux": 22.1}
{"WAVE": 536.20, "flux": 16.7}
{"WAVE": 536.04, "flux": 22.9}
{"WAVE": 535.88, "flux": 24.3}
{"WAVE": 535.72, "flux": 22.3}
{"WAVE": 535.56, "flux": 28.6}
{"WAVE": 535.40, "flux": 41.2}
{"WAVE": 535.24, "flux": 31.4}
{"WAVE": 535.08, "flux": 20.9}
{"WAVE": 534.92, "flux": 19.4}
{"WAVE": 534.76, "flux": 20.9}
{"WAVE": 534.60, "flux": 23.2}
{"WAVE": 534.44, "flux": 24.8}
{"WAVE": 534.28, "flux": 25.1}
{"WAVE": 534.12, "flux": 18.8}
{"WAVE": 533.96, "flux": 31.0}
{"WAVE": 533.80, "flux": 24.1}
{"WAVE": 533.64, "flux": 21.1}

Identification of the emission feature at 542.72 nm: H-beta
